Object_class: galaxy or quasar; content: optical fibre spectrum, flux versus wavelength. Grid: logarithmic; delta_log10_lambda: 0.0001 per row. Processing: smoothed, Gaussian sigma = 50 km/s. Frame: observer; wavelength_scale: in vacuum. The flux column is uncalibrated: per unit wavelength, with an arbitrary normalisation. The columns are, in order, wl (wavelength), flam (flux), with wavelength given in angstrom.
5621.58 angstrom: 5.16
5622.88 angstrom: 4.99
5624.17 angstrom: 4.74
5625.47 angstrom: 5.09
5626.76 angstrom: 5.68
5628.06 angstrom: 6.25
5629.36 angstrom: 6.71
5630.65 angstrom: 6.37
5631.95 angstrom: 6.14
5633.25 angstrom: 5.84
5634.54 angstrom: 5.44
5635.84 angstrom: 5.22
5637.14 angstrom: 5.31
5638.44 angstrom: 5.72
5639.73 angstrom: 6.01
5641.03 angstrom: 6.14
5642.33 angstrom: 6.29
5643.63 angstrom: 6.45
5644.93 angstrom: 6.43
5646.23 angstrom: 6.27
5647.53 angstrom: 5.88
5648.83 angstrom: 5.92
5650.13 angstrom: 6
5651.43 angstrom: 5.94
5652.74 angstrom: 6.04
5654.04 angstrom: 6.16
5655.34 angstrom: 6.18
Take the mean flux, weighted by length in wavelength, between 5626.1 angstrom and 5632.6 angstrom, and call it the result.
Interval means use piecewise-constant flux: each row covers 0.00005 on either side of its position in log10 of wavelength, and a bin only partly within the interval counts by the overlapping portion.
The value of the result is 6.23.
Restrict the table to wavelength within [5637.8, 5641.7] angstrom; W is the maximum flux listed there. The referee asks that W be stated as 6.14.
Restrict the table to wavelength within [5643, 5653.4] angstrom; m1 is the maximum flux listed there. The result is 6.45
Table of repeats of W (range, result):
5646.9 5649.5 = 5.92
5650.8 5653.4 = 6.04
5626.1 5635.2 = 6.71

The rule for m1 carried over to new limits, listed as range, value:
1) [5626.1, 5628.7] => 6.25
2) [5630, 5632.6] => 6.37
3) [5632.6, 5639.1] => 5.84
